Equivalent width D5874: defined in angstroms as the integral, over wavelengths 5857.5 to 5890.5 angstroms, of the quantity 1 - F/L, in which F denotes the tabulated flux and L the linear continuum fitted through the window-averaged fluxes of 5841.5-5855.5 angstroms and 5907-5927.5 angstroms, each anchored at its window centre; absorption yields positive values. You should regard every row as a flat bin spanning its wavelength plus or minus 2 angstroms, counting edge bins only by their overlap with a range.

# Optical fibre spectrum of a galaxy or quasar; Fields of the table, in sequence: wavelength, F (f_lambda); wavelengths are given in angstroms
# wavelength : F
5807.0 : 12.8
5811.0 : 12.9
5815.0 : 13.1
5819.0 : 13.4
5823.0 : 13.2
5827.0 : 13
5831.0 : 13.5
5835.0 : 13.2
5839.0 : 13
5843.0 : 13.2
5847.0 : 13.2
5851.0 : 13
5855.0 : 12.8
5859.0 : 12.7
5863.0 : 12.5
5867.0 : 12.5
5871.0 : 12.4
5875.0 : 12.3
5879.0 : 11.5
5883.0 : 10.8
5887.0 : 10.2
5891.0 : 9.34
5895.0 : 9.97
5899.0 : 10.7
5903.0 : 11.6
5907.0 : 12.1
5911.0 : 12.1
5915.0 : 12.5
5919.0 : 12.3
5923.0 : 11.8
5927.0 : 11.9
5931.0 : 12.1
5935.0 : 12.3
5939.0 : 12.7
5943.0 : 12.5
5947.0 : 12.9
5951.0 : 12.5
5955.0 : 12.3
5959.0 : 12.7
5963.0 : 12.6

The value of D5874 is 2.6 angstroms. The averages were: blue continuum 13.1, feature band 11.7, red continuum 12.1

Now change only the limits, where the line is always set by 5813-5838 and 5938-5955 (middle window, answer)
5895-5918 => 2.06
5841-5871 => 0.59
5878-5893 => 2.94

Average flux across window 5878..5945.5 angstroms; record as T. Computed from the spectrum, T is 11.6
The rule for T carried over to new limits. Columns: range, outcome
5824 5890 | 12.5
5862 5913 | 11.4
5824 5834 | 13.2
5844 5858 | 13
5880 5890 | 10.5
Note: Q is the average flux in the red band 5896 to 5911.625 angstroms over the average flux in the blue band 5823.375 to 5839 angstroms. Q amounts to 0.87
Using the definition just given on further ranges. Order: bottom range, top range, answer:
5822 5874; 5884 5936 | 0.88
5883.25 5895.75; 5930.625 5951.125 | 1.26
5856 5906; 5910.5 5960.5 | 1.08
